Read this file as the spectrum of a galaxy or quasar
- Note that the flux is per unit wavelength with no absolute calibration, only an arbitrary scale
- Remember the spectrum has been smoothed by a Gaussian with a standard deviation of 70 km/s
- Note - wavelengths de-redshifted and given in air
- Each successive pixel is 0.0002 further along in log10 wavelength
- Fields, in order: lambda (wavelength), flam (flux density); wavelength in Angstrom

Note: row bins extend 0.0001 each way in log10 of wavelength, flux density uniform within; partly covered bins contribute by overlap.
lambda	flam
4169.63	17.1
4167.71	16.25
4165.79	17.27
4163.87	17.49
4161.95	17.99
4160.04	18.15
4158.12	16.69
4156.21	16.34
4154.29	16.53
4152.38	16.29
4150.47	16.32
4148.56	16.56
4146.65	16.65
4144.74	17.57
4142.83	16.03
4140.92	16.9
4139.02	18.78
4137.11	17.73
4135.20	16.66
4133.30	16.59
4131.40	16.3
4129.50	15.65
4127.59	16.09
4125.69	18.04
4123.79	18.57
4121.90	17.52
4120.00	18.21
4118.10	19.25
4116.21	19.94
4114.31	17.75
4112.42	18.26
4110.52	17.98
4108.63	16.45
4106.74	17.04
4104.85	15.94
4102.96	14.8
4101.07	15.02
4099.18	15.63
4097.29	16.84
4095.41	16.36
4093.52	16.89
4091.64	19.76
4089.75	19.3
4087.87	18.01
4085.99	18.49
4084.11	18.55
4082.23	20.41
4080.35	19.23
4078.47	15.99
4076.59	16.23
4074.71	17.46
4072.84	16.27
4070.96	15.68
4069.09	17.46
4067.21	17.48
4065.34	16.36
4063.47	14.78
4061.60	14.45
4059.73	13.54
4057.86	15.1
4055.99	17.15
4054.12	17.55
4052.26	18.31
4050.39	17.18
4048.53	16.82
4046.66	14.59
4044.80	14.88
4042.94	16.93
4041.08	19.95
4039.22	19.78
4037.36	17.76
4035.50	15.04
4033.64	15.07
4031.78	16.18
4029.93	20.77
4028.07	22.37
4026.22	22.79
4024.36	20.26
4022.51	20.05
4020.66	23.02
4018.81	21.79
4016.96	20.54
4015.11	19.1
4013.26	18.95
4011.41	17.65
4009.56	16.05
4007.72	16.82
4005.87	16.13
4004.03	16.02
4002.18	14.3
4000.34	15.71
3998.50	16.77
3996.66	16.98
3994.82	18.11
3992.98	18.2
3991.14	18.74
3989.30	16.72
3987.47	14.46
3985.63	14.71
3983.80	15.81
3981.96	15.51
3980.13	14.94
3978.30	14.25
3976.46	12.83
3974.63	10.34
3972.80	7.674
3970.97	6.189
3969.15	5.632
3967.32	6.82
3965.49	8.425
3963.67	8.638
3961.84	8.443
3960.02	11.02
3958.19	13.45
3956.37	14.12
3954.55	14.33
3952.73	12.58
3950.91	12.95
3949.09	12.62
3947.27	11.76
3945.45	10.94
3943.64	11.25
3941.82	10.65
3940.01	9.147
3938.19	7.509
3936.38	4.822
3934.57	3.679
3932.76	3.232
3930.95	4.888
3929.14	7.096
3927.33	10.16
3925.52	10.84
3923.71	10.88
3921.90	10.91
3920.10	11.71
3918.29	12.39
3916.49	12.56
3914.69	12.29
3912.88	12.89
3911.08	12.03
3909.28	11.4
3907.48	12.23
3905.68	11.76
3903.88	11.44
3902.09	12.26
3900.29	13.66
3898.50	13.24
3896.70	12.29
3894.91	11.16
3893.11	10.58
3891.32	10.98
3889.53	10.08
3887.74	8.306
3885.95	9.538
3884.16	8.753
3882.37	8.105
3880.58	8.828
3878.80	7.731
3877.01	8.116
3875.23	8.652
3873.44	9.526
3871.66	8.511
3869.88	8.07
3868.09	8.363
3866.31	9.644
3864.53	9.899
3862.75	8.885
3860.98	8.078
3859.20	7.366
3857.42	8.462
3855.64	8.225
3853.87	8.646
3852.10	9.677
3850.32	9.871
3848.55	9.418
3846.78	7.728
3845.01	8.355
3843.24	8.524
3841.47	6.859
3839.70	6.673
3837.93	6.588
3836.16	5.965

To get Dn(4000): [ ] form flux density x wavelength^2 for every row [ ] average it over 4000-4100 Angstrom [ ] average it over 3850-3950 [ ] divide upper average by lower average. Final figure 1.94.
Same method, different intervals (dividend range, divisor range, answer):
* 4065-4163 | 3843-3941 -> 2.02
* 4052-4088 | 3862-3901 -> 1.92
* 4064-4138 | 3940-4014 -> 1.37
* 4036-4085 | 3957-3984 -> 1.67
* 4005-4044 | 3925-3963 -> 2.01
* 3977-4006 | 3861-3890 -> 1.94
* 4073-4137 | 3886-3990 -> 1.73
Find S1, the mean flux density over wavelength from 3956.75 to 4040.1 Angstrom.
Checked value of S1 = 15.6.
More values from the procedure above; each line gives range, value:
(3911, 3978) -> 9.95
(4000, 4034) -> 18.7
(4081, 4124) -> 17.7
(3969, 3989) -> 12.4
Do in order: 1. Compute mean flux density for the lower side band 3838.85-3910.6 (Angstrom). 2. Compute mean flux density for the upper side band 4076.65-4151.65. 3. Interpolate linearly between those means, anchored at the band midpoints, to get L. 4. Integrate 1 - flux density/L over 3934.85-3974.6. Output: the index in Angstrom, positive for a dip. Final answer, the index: 7.4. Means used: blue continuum 9.52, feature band 9.86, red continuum 17.4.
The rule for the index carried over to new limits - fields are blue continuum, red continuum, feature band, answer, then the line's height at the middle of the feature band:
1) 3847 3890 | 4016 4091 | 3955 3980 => 6.5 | 13.6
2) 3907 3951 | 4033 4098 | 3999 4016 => -3.3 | 14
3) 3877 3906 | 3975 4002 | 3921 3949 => 9.2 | 12.9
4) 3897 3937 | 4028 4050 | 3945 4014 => 2.1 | 13.9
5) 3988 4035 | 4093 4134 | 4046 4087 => 1.9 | 17.6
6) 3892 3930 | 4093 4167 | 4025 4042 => -4.9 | 14.7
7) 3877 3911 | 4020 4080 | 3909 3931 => 1.4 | 11.8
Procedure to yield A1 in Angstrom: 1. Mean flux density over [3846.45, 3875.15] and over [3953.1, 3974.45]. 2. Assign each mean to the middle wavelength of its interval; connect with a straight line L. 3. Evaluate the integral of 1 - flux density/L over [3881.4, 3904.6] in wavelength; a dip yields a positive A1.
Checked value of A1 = -4.4 Angstrom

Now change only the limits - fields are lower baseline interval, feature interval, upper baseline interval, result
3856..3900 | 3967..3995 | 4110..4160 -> -1.3 Angstrom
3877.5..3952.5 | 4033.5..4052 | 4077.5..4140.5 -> -2.3 Angstrom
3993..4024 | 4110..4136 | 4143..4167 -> -0.7 Angstrom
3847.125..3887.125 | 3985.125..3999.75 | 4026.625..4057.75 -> -1.8 Angstrom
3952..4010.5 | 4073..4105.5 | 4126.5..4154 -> -3.4 Angstrom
